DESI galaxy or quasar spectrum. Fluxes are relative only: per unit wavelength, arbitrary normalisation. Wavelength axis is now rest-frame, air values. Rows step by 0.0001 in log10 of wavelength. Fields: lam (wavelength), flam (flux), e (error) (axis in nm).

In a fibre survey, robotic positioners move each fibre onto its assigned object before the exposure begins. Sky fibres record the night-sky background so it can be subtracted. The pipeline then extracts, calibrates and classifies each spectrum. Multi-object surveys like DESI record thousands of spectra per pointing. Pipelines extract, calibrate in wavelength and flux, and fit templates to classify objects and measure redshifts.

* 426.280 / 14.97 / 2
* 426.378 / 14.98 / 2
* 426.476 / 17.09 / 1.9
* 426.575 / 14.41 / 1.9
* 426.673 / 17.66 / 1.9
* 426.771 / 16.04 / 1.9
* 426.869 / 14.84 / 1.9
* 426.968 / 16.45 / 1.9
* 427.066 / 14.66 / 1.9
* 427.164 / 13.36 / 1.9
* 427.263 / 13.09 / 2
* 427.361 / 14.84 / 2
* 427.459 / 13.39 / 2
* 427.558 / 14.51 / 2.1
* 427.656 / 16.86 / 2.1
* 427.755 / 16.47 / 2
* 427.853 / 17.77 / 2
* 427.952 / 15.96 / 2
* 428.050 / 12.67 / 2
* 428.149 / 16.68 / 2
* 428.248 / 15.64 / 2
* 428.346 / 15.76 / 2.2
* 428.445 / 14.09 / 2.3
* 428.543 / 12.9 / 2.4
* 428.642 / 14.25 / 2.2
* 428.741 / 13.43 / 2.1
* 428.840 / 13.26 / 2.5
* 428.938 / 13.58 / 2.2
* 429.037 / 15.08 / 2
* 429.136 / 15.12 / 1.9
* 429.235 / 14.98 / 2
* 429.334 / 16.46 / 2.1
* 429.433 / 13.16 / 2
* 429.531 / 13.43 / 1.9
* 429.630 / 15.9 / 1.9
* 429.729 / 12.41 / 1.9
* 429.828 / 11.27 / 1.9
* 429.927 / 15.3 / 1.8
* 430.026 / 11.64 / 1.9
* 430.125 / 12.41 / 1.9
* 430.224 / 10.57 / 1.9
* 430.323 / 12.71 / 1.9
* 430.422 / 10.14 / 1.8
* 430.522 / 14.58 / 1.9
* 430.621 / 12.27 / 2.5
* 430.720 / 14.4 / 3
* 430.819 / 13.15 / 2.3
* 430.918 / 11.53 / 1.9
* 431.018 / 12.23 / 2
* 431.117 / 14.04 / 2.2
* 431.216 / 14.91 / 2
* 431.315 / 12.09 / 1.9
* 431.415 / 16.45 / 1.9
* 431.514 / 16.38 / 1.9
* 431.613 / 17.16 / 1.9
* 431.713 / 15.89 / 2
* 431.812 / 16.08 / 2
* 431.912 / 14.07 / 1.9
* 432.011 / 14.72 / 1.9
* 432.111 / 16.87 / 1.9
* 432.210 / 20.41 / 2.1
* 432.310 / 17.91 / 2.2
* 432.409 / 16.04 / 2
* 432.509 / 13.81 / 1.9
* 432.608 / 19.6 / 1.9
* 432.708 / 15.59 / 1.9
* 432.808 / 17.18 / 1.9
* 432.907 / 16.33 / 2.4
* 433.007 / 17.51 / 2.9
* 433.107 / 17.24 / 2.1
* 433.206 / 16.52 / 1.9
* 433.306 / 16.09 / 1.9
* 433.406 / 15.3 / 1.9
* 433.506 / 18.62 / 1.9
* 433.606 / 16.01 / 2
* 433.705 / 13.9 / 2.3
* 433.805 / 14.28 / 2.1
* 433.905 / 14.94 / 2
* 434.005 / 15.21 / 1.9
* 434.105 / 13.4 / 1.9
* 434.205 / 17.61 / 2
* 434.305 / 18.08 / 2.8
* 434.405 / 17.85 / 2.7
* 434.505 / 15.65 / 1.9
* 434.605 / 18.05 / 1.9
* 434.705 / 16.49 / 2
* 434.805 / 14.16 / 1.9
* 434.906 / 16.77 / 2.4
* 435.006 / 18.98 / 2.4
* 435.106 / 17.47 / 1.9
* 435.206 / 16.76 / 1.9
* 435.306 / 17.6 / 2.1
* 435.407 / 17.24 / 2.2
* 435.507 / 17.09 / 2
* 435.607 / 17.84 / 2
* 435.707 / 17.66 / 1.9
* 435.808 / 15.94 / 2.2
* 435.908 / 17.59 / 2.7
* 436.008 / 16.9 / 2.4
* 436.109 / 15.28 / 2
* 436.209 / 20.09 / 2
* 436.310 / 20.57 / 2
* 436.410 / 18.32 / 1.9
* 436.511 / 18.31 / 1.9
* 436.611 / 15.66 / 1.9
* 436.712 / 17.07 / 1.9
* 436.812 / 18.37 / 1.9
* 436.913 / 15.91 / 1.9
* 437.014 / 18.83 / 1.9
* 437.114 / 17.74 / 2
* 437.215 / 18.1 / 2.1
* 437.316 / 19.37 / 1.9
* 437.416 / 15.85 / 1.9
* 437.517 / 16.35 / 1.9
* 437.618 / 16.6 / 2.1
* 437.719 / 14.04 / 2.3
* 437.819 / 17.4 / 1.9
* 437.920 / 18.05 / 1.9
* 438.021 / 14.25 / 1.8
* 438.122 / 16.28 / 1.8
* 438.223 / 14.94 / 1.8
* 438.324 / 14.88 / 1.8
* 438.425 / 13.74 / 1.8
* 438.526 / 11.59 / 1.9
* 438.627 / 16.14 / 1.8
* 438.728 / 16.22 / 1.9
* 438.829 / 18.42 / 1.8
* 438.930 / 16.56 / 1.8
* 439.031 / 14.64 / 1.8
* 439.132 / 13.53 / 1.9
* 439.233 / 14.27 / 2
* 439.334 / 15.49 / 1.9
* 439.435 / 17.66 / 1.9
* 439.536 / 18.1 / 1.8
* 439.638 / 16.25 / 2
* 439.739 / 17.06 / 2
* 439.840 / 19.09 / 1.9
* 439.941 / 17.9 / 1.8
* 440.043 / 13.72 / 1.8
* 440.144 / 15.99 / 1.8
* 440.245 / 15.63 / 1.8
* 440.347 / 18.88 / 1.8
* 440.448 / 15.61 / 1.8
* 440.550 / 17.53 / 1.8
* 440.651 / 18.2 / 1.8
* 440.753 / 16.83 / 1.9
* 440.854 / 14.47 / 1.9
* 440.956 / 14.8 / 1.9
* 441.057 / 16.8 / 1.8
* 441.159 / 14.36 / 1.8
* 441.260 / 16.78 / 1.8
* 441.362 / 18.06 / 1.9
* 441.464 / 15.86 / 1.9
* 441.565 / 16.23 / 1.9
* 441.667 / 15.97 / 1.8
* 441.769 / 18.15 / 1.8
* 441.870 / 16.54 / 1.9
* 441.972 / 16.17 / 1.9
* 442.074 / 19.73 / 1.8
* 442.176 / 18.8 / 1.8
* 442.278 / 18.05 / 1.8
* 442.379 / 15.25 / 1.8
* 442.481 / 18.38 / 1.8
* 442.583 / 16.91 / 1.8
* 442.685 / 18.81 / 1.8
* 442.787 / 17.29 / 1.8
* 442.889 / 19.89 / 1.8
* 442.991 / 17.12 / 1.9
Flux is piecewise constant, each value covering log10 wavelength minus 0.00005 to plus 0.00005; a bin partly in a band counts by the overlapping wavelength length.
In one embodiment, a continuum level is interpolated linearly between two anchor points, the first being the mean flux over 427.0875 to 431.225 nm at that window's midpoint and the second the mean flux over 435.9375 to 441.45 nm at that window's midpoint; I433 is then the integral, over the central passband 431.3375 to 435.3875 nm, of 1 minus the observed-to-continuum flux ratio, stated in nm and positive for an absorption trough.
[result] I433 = -0.37 nm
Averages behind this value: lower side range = 14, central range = 16.4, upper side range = 16.5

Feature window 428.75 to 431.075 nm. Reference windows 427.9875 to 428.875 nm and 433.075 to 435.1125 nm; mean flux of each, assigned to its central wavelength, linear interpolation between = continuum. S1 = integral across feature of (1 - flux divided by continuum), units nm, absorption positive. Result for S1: 0.24 nm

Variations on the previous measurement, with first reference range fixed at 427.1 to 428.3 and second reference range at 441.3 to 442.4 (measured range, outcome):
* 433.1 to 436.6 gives -0.143 nm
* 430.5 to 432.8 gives 0.063 nm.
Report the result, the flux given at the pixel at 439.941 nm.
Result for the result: 17.9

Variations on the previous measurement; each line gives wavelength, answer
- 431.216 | 14.91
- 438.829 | 18.42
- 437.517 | 16.35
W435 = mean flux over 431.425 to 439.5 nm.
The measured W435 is 16.5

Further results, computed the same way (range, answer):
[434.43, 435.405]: 16.9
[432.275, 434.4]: 16.3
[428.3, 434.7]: 15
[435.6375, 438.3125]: 17.1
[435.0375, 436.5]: 17.6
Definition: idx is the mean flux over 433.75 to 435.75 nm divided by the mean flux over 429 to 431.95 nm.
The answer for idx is 1.20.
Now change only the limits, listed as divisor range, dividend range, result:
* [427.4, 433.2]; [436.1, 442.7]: 1.13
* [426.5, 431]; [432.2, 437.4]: 1.20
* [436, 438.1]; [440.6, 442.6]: 0.97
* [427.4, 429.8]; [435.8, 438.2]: 1.17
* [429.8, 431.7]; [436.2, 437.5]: 1.34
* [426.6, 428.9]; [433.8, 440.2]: 1.11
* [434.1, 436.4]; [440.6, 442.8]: 0.98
